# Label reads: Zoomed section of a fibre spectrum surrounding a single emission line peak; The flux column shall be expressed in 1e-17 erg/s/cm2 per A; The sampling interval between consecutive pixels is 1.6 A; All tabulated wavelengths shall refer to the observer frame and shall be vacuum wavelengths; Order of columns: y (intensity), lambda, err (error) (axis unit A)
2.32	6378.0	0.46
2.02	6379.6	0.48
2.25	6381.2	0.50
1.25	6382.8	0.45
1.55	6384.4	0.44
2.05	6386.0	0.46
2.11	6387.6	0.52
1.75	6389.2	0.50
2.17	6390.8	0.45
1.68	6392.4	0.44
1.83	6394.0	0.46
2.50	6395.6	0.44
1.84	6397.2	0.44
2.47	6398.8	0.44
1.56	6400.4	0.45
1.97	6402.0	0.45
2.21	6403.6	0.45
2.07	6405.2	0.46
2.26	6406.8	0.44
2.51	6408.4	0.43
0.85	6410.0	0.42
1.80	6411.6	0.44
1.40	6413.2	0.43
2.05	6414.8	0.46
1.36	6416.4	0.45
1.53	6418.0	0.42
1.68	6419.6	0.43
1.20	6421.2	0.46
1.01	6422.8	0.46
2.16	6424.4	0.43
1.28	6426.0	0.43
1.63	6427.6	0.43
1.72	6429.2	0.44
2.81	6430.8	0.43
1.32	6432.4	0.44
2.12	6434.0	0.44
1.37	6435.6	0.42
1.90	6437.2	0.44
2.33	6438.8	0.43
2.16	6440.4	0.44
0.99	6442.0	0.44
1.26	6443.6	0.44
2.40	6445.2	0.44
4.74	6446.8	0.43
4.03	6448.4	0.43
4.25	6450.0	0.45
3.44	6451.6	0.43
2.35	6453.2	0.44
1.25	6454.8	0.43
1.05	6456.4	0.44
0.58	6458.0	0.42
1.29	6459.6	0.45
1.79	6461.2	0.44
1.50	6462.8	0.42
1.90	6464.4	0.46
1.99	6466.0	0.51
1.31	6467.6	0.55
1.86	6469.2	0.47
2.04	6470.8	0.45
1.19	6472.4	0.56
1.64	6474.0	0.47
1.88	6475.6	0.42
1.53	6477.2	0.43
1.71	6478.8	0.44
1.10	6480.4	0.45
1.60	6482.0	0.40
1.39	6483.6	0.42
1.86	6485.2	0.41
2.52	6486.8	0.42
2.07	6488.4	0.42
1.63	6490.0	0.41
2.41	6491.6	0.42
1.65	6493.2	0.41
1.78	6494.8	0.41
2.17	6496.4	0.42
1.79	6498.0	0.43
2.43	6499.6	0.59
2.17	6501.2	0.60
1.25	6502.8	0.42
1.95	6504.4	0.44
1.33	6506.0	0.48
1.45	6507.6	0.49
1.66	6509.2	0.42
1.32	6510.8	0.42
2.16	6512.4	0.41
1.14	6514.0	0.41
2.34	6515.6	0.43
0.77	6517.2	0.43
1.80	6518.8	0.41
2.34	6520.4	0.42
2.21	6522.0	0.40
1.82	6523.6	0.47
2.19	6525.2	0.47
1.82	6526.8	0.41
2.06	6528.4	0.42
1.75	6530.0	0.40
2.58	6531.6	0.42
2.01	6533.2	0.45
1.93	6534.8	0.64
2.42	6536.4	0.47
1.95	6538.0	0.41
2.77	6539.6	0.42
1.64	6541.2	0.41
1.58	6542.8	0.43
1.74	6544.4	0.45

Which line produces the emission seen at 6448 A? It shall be H-beta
